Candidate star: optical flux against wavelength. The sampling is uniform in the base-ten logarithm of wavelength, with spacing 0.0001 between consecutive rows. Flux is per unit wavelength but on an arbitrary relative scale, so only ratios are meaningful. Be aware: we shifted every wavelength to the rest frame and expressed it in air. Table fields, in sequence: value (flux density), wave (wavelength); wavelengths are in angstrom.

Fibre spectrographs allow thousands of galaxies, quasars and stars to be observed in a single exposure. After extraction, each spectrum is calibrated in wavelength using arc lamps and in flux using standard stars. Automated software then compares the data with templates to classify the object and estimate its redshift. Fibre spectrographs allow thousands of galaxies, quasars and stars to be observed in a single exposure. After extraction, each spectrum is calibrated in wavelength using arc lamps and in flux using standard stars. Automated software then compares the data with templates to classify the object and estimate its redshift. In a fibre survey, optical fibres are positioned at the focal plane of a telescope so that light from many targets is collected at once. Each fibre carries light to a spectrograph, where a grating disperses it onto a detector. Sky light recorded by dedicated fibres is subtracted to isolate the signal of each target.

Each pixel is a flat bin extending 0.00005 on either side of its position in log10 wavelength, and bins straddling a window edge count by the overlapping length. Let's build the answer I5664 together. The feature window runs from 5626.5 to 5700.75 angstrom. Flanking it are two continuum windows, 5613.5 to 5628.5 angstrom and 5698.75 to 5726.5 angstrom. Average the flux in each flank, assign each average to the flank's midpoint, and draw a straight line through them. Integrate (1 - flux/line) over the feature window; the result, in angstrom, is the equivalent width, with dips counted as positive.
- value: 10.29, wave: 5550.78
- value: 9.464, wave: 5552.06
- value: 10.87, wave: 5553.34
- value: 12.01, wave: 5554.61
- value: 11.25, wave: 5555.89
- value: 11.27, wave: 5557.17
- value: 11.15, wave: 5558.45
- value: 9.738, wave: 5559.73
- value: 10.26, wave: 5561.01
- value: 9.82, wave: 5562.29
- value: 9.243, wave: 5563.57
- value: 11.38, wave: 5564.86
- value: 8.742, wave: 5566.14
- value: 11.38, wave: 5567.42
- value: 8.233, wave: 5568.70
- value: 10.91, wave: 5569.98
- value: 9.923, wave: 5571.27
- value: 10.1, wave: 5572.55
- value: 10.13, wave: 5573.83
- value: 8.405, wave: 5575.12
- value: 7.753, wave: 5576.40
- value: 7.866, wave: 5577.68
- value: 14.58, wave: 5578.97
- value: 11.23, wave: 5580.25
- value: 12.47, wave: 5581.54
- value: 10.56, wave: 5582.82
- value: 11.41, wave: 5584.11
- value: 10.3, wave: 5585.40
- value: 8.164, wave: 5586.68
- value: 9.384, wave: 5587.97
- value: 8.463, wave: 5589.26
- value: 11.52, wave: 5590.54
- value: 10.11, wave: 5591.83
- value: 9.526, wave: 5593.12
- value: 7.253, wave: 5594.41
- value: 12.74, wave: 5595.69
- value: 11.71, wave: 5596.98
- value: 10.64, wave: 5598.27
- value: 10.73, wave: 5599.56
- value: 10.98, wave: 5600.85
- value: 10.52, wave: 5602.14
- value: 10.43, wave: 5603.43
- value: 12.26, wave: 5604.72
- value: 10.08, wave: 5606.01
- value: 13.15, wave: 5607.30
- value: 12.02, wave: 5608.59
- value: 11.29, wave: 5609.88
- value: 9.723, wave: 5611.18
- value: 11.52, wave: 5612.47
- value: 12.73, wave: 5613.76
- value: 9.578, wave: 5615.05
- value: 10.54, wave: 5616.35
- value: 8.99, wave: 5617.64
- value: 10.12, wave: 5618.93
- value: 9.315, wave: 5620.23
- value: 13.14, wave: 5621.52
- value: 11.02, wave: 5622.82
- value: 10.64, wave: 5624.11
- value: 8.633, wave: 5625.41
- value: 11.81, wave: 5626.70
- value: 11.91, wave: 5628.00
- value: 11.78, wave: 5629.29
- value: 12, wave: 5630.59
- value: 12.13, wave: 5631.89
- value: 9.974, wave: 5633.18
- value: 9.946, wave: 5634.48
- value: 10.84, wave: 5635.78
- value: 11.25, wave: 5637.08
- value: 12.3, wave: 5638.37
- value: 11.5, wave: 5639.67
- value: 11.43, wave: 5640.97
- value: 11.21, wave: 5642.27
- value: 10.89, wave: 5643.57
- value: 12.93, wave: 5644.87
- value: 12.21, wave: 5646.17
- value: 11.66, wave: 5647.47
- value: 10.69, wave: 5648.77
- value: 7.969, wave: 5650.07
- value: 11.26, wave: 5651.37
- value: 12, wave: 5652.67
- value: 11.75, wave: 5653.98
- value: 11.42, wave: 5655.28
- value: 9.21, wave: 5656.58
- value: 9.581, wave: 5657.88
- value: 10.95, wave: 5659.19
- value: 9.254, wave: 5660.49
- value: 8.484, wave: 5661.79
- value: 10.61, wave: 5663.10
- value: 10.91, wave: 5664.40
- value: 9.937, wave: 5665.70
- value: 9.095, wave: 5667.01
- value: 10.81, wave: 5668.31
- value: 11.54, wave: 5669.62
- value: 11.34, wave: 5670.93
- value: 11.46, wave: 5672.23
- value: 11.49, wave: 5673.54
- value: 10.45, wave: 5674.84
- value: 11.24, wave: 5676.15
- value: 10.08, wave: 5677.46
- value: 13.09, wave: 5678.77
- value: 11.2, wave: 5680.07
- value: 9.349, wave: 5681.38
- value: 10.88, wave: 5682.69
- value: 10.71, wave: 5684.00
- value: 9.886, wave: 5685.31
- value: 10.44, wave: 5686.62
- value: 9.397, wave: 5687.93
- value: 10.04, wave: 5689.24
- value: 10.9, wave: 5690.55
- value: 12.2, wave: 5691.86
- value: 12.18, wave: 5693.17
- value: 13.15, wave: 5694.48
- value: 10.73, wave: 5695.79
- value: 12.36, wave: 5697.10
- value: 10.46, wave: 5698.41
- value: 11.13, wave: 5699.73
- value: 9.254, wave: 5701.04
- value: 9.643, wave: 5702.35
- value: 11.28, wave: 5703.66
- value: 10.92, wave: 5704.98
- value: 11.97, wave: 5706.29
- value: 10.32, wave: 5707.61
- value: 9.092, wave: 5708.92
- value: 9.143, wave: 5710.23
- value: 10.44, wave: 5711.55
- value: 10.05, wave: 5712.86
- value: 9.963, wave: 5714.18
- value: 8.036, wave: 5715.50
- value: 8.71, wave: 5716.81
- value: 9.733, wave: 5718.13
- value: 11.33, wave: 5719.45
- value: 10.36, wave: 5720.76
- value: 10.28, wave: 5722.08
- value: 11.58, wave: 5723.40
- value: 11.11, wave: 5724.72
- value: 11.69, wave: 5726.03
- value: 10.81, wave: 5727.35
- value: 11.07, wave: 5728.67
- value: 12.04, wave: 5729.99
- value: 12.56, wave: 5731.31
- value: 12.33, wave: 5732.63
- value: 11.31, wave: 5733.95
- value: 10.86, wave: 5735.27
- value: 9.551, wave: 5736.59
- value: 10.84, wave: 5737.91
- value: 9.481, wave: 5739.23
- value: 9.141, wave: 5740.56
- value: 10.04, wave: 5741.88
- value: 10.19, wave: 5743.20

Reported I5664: -3.5 angstrom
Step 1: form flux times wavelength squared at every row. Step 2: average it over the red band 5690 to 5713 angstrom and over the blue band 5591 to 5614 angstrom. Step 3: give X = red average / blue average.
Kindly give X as 1.03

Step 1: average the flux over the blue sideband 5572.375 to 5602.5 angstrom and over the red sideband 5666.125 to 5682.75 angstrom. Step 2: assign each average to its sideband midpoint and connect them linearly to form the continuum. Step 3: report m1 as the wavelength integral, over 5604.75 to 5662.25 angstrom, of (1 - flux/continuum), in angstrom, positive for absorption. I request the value -1.9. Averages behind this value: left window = 10.3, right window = 10.9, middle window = 11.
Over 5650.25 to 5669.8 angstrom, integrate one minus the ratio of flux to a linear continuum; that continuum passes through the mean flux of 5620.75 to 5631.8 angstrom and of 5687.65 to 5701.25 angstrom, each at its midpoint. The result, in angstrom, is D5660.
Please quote 1.58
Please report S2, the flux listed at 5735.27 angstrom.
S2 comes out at 10.86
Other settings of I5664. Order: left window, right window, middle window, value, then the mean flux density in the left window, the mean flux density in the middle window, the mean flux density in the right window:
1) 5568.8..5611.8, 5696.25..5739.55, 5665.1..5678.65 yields -0.4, 10.5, 10.8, 10.6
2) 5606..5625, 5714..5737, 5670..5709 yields -0.4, 10.9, 10.9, 10.8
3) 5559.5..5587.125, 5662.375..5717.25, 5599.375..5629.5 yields -1.9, 10.1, 10.9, 10.6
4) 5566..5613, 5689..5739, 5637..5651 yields -0.9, 10.5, 11.3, 10.8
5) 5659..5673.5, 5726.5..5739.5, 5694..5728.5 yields 1.2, 10.4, 10.5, 11.1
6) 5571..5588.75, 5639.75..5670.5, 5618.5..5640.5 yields -1.2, 10.2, 11.1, 10.7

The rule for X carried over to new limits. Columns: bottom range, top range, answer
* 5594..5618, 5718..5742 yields 1.04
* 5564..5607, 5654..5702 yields 1.07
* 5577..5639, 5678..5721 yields 1.01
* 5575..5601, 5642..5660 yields 1.09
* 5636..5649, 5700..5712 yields 0.90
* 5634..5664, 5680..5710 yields 1.01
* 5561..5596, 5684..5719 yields 1.09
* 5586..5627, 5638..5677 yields 1.04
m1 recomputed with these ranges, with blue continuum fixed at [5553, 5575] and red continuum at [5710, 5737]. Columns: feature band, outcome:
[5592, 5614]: -1.2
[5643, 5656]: -1.0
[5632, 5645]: -0.9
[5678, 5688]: -0.1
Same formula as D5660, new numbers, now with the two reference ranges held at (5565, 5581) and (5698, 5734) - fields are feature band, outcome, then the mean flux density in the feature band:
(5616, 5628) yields -0.4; 10.5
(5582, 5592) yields 0.0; 10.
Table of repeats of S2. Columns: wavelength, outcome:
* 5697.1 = 12.36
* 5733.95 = 11.31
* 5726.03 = 11.69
